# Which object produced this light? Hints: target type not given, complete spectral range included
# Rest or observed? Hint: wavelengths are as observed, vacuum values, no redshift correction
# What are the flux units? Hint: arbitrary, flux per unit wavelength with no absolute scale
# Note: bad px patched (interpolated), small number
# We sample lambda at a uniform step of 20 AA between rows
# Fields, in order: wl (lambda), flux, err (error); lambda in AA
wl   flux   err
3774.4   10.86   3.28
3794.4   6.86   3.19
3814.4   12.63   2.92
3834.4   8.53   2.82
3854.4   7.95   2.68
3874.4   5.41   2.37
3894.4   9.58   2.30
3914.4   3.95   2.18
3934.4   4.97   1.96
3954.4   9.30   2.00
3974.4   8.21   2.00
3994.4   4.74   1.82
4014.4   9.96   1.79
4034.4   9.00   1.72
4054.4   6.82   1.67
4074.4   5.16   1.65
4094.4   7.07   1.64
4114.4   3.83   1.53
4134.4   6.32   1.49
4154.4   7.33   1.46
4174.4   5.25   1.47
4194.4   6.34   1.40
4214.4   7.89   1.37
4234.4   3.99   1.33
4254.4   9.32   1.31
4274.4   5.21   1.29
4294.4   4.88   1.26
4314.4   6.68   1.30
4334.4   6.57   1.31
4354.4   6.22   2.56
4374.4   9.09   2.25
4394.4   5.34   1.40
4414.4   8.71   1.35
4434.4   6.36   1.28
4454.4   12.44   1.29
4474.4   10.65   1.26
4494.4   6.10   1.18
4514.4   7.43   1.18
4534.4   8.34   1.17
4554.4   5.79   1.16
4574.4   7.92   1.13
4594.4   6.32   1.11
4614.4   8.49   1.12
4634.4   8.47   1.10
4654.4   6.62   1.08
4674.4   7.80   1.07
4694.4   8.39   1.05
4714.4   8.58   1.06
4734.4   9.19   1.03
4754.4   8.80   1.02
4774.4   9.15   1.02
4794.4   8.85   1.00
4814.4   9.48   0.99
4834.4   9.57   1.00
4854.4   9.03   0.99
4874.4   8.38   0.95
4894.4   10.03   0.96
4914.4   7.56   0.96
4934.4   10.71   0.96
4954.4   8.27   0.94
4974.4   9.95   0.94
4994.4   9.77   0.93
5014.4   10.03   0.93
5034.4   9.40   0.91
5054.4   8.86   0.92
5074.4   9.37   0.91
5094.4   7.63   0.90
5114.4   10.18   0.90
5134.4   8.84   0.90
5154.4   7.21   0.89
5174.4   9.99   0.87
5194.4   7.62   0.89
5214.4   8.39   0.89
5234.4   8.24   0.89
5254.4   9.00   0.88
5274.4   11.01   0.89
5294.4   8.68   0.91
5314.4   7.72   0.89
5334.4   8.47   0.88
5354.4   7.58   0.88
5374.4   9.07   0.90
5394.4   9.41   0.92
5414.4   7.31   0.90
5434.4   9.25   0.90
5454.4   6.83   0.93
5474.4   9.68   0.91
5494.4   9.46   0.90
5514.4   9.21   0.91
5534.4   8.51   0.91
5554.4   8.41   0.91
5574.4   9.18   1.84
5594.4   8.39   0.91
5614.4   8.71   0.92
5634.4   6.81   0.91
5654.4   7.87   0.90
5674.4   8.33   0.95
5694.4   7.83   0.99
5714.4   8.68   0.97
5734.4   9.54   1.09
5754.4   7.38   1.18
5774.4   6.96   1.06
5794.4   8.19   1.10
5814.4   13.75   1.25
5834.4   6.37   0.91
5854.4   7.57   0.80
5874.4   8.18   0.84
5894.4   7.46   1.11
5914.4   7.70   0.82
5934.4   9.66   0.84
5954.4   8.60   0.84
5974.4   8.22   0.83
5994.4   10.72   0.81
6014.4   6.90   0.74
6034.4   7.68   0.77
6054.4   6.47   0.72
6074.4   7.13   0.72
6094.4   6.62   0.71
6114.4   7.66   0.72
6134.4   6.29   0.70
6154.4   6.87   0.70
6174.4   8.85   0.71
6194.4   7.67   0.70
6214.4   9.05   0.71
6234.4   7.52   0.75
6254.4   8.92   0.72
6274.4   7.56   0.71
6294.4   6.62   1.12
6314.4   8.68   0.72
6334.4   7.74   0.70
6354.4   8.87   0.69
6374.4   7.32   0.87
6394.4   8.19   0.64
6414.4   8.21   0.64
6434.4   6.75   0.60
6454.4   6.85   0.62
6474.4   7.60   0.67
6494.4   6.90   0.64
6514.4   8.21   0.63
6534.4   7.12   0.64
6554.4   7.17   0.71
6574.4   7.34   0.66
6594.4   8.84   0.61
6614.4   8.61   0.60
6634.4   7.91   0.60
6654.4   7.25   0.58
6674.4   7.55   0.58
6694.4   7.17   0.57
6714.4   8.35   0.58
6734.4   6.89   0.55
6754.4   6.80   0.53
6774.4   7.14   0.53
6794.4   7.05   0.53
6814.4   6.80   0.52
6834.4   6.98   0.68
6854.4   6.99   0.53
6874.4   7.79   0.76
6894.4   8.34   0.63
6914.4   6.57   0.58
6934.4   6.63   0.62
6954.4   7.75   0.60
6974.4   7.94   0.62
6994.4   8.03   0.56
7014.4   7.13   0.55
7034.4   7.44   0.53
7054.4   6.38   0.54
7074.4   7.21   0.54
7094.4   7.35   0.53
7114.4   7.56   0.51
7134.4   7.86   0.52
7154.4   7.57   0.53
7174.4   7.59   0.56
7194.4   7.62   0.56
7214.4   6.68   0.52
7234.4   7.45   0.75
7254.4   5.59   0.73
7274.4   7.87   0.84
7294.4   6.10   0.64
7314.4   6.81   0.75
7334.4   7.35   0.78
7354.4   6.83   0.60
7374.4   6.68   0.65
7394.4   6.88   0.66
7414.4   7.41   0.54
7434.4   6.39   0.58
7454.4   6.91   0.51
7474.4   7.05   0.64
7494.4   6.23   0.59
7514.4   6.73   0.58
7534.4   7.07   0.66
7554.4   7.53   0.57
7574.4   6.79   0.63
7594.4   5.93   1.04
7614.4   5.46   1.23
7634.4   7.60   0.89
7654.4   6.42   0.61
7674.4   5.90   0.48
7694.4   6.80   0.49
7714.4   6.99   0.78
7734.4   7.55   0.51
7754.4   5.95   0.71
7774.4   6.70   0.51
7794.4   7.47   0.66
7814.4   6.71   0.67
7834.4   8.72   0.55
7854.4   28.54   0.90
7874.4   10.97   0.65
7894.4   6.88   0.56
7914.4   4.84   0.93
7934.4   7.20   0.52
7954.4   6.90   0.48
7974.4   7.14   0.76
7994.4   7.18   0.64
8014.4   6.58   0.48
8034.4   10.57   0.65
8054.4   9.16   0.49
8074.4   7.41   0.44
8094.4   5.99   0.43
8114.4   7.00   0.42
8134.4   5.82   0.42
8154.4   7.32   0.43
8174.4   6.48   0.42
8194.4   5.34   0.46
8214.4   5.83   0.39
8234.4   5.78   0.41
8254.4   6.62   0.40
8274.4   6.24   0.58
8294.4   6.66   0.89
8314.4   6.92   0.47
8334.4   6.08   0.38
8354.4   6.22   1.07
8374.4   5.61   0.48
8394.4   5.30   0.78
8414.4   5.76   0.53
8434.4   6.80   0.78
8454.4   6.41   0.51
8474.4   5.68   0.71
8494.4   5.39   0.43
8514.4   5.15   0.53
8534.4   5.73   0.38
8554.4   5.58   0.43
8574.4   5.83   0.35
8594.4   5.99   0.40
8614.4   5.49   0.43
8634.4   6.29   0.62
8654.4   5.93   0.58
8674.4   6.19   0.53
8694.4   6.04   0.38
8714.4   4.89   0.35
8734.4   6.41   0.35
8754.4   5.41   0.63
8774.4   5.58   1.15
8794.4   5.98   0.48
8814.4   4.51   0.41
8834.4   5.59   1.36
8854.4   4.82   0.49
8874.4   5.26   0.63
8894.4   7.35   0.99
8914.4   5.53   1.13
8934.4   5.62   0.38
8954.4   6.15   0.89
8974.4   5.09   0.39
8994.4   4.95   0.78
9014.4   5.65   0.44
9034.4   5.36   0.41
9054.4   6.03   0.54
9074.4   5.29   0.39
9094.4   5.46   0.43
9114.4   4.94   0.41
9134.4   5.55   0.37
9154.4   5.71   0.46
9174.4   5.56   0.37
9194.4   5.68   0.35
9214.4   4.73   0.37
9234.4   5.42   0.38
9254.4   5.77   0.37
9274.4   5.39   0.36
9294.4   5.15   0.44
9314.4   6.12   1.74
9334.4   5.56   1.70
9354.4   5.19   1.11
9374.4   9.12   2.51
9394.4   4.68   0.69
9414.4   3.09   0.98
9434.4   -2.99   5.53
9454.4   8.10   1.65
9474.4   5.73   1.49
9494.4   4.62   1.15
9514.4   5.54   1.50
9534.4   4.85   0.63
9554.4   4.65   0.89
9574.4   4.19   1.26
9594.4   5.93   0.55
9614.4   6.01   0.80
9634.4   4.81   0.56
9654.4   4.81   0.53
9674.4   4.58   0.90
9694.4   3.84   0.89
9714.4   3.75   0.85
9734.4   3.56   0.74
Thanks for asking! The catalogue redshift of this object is 0.197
